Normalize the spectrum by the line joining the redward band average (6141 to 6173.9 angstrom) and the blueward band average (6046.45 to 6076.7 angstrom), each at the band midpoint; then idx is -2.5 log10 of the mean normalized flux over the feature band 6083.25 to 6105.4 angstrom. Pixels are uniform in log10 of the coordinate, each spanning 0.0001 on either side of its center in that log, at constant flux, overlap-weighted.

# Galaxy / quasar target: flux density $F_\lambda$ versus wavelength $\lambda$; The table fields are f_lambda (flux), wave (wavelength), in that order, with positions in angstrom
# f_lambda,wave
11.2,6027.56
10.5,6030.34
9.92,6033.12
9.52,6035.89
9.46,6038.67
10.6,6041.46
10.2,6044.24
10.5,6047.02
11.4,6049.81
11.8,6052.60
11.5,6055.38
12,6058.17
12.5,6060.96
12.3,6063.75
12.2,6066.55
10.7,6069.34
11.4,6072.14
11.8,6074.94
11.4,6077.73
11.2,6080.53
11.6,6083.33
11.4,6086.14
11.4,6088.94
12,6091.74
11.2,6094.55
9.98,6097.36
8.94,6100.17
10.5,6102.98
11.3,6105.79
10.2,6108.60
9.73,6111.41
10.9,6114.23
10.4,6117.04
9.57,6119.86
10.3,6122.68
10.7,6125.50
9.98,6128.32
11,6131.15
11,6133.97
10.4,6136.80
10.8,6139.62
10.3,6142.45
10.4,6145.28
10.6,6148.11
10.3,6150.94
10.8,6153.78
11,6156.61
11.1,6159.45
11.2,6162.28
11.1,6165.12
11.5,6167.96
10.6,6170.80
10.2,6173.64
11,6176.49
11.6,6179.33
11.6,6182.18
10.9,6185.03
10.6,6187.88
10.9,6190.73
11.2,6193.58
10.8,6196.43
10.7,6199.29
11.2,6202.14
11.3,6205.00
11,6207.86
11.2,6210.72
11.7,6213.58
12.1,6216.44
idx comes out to 0.05 mag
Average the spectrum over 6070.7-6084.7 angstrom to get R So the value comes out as 11.5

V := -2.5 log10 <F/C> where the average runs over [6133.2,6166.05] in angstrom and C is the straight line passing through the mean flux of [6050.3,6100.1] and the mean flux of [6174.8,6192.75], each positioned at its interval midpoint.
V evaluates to 0.05 mag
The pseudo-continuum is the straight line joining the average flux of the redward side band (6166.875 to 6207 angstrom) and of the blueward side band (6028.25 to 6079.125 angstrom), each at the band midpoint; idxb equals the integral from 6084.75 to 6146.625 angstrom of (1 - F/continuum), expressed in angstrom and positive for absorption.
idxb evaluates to 2.7 angstrom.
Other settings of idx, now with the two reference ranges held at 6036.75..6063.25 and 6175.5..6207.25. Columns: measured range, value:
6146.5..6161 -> 0.032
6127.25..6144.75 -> 0.051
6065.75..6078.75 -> -0.035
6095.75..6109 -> 0.092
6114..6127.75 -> 0.080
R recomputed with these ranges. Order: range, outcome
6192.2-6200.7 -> 10.9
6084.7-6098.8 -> 11.2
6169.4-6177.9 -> 10.6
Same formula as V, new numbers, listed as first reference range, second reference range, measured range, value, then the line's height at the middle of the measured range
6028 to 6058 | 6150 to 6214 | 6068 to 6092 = -0.07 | 10.7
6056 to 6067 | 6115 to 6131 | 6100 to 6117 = 0.04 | 10.7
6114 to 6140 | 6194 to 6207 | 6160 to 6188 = -0.02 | 10.8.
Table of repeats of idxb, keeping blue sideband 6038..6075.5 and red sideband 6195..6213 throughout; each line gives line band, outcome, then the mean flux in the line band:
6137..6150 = 0.8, 10.5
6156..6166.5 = 0.0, 11.1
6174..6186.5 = -0.1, 11.2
